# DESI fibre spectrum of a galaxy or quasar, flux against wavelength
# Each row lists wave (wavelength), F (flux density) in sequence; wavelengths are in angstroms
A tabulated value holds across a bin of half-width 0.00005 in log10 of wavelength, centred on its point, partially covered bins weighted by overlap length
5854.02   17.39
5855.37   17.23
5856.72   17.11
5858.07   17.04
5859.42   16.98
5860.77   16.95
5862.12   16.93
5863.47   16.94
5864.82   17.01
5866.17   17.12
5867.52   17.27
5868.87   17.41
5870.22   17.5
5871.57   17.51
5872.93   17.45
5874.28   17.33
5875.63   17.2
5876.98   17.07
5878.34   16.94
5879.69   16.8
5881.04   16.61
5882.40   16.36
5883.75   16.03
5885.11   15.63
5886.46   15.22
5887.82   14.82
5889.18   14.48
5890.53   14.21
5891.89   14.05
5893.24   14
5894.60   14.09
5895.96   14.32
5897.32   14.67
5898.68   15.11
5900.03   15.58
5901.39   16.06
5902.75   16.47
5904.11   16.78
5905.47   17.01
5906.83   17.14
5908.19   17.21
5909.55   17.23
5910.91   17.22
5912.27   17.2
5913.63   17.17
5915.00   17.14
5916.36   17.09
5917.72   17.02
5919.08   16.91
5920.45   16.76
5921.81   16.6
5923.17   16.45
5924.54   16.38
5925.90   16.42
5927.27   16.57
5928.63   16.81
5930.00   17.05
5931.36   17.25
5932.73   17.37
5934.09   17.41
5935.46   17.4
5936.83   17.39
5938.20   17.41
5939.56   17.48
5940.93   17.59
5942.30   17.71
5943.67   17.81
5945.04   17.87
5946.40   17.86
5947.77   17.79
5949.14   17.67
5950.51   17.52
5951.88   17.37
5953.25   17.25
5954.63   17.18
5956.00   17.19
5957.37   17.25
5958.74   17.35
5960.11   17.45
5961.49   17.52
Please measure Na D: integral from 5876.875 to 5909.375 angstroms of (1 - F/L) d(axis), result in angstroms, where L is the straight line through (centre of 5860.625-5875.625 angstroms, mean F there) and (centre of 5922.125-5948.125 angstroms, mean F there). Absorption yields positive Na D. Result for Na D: 2.91 angstroms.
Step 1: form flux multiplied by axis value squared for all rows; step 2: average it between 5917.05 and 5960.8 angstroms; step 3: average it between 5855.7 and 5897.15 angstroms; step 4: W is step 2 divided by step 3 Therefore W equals 1.08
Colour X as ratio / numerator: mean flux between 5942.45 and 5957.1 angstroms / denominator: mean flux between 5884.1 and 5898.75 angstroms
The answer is 1.20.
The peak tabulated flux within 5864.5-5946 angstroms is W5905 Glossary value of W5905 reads 17.87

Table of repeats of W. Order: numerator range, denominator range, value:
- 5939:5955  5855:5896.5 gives 1.11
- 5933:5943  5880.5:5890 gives 1.14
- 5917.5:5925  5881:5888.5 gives 1.08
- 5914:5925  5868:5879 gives 0.99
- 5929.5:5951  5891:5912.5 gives 1.12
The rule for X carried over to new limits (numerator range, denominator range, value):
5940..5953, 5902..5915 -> 1.04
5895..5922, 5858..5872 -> 0.96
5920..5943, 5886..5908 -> 1.12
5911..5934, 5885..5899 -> 1.16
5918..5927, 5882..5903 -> 1.10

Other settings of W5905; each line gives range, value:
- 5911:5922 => 17.2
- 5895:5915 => 17.23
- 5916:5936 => 17.41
